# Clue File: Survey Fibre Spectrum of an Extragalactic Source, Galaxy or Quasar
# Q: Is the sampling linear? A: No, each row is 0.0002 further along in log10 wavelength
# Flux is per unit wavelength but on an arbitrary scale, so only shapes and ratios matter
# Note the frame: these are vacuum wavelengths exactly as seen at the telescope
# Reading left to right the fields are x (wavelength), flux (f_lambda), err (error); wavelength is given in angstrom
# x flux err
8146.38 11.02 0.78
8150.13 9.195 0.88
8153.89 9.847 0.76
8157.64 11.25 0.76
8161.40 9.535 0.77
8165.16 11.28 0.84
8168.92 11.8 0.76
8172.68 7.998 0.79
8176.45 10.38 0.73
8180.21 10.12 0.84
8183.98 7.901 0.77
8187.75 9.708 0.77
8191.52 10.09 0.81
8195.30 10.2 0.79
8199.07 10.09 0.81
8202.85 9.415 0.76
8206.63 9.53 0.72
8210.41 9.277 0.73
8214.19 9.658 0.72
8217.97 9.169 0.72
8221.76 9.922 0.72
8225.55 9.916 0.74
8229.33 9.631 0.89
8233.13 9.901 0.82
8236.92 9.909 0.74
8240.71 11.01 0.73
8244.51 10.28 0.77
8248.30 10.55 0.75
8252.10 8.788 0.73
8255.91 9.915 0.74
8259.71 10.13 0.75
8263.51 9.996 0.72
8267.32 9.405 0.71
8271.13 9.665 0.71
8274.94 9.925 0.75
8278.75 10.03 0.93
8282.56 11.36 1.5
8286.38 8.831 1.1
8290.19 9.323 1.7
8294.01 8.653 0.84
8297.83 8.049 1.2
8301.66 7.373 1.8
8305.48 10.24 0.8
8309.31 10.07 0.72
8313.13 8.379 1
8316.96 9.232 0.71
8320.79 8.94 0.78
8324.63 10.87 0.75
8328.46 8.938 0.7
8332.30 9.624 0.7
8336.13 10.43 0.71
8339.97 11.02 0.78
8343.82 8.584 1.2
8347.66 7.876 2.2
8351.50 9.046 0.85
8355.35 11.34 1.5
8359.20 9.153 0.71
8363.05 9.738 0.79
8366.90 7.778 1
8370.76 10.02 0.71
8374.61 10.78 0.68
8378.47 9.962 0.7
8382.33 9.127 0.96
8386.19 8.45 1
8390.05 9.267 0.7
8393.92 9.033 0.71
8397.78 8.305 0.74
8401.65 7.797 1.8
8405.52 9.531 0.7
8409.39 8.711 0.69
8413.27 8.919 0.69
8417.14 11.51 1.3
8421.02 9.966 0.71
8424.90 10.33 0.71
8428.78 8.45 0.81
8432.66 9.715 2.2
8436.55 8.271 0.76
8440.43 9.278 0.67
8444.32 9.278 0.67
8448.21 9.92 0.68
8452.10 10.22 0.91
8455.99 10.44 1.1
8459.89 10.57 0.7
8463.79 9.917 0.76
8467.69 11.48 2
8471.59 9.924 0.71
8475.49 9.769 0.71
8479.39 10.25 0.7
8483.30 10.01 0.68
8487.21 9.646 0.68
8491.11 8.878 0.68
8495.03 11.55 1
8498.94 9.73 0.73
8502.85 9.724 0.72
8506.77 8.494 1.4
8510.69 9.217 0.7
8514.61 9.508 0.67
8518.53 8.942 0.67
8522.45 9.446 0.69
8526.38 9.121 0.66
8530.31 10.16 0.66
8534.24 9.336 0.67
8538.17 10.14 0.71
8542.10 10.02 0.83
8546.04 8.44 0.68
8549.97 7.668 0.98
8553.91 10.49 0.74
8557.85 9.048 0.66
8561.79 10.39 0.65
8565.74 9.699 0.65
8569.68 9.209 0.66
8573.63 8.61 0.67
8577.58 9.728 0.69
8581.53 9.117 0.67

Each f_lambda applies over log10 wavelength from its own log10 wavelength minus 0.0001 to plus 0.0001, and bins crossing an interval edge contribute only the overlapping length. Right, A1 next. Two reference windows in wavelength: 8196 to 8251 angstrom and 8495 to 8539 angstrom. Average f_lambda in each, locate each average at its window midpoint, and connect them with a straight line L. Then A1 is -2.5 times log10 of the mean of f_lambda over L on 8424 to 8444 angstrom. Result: 0.05 mag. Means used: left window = 9.87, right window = 9.52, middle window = 9.16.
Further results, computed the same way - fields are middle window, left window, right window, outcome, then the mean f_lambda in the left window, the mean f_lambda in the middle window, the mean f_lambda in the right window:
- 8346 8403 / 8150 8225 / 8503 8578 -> 0.04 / 9.83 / 9.2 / 9.35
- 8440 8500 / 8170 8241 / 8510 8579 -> -0.07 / 9.67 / 10.1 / 9.4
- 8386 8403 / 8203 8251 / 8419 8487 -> 0.15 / 9.86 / 8.61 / 9.87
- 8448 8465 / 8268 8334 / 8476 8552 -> -0.09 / 9.38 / 10.3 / 9.49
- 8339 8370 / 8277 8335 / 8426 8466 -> 0.02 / 9.34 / 9.29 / 9.63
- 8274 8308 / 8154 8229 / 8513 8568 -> 0.05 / 9.85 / 9.3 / 9.46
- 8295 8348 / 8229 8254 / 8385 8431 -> 0.04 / 10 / 9.29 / 9.21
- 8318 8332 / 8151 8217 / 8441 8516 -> 0.04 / 9.87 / 9.56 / 9.91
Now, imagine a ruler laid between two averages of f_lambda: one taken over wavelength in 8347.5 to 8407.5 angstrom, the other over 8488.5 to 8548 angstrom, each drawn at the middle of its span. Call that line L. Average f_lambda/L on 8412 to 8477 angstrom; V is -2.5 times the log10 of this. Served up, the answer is -0.06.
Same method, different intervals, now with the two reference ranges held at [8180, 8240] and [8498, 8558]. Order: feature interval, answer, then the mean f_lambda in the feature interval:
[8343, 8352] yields 0.13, 8.41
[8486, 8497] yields -0.08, 10.1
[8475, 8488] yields -0.06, 9.96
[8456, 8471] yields -0.12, 10.6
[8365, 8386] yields 0.01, 9.44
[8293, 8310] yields 0.09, 8.8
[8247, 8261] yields -0.02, 9.8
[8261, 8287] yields -0.04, 9.95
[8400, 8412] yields 0.09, 8.71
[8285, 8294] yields 0.07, 9.01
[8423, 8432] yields 0.00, 9.44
